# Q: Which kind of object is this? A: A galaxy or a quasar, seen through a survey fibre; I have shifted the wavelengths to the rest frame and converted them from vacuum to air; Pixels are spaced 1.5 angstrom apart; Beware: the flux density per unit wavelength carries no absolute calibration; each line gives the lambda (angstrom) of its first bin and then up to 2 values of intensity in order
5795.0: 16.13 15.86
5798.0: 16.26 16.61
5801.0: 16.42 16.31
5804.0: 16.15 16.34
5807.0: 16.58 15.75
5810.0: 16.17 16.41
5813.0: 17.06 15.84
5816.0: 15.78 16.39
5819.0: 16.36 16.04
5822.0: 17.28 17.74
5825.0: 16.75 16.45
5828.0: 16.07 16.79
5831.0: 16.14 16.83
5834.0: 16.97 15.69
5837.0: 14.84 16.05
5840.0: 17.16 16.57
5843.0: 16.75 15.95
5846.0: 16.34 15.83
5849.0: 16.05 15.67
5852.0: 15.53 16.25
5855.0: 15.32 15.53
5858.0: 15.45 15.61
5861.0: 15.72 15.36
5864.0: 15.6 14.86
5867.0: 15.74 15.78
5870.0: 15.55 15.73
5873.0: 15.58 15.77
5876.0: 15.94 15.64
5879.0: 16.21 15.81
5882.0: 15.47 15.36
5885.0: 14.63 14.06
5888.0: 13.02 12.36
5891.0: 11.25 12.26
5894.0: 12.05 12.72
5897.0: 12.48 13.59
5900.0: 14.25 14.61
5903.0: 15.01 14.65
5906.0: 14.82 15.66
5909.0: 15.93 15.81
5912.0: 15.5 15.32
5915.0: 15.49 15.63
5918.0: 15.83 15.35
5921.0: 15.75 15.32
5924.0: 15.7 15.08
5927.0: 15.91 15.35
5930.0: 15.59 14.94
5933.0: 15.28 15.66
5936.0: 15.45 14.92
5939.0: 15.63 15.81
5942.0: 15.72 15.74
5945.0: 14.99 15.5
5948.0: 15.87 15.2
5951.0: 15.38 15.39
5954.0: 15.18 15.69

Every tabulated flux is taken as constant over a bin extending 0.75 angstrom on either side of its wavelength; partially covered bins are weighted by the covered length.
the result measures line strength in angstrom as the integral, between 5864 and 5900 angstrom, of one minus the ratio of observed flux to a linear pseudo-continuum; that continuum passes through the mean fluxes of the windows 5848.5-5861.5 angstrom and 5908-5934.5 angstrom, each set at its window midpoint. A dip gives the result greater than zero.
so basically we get 2.7 angstrom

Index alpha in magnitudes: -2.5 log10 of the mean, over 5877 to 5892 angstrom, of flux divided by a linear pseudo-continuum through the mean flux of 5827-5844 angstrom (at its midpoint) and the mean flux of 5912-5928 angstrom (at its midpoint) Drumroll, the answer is 0.112 mag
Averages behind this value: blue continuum 16.3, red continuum 15.5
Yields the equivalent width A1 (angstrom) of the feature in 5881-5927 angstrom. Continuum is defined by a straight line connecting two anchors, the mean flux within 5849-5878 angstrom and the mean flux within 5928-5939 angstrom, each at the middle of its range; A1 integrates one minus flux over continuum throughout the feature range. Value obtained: 2.7 angstrom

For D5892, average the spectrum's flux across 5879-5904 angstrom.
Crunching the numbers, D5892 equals 13.8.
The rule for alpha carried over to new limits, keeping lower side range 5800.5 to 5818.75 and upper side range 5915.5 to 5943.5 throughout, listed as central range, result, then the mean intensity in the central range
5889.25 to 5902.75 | 0.21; 12.9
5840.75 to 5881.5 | 0.01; 15.8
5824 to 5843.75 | -0.02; 16.4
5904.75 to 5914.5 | 0.01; 15.5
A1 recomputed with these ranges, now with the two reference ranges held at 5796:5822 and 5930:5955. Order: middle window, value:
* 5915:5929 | 0.0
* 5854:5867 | 0.4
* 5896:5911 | 1.0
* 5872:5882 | 0.0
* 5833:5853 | -0.1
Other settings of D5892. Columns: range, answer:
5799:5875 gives 16.1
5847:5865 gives 15.6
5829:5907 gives 15.2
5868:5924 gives 14.8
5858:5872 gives 15.5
